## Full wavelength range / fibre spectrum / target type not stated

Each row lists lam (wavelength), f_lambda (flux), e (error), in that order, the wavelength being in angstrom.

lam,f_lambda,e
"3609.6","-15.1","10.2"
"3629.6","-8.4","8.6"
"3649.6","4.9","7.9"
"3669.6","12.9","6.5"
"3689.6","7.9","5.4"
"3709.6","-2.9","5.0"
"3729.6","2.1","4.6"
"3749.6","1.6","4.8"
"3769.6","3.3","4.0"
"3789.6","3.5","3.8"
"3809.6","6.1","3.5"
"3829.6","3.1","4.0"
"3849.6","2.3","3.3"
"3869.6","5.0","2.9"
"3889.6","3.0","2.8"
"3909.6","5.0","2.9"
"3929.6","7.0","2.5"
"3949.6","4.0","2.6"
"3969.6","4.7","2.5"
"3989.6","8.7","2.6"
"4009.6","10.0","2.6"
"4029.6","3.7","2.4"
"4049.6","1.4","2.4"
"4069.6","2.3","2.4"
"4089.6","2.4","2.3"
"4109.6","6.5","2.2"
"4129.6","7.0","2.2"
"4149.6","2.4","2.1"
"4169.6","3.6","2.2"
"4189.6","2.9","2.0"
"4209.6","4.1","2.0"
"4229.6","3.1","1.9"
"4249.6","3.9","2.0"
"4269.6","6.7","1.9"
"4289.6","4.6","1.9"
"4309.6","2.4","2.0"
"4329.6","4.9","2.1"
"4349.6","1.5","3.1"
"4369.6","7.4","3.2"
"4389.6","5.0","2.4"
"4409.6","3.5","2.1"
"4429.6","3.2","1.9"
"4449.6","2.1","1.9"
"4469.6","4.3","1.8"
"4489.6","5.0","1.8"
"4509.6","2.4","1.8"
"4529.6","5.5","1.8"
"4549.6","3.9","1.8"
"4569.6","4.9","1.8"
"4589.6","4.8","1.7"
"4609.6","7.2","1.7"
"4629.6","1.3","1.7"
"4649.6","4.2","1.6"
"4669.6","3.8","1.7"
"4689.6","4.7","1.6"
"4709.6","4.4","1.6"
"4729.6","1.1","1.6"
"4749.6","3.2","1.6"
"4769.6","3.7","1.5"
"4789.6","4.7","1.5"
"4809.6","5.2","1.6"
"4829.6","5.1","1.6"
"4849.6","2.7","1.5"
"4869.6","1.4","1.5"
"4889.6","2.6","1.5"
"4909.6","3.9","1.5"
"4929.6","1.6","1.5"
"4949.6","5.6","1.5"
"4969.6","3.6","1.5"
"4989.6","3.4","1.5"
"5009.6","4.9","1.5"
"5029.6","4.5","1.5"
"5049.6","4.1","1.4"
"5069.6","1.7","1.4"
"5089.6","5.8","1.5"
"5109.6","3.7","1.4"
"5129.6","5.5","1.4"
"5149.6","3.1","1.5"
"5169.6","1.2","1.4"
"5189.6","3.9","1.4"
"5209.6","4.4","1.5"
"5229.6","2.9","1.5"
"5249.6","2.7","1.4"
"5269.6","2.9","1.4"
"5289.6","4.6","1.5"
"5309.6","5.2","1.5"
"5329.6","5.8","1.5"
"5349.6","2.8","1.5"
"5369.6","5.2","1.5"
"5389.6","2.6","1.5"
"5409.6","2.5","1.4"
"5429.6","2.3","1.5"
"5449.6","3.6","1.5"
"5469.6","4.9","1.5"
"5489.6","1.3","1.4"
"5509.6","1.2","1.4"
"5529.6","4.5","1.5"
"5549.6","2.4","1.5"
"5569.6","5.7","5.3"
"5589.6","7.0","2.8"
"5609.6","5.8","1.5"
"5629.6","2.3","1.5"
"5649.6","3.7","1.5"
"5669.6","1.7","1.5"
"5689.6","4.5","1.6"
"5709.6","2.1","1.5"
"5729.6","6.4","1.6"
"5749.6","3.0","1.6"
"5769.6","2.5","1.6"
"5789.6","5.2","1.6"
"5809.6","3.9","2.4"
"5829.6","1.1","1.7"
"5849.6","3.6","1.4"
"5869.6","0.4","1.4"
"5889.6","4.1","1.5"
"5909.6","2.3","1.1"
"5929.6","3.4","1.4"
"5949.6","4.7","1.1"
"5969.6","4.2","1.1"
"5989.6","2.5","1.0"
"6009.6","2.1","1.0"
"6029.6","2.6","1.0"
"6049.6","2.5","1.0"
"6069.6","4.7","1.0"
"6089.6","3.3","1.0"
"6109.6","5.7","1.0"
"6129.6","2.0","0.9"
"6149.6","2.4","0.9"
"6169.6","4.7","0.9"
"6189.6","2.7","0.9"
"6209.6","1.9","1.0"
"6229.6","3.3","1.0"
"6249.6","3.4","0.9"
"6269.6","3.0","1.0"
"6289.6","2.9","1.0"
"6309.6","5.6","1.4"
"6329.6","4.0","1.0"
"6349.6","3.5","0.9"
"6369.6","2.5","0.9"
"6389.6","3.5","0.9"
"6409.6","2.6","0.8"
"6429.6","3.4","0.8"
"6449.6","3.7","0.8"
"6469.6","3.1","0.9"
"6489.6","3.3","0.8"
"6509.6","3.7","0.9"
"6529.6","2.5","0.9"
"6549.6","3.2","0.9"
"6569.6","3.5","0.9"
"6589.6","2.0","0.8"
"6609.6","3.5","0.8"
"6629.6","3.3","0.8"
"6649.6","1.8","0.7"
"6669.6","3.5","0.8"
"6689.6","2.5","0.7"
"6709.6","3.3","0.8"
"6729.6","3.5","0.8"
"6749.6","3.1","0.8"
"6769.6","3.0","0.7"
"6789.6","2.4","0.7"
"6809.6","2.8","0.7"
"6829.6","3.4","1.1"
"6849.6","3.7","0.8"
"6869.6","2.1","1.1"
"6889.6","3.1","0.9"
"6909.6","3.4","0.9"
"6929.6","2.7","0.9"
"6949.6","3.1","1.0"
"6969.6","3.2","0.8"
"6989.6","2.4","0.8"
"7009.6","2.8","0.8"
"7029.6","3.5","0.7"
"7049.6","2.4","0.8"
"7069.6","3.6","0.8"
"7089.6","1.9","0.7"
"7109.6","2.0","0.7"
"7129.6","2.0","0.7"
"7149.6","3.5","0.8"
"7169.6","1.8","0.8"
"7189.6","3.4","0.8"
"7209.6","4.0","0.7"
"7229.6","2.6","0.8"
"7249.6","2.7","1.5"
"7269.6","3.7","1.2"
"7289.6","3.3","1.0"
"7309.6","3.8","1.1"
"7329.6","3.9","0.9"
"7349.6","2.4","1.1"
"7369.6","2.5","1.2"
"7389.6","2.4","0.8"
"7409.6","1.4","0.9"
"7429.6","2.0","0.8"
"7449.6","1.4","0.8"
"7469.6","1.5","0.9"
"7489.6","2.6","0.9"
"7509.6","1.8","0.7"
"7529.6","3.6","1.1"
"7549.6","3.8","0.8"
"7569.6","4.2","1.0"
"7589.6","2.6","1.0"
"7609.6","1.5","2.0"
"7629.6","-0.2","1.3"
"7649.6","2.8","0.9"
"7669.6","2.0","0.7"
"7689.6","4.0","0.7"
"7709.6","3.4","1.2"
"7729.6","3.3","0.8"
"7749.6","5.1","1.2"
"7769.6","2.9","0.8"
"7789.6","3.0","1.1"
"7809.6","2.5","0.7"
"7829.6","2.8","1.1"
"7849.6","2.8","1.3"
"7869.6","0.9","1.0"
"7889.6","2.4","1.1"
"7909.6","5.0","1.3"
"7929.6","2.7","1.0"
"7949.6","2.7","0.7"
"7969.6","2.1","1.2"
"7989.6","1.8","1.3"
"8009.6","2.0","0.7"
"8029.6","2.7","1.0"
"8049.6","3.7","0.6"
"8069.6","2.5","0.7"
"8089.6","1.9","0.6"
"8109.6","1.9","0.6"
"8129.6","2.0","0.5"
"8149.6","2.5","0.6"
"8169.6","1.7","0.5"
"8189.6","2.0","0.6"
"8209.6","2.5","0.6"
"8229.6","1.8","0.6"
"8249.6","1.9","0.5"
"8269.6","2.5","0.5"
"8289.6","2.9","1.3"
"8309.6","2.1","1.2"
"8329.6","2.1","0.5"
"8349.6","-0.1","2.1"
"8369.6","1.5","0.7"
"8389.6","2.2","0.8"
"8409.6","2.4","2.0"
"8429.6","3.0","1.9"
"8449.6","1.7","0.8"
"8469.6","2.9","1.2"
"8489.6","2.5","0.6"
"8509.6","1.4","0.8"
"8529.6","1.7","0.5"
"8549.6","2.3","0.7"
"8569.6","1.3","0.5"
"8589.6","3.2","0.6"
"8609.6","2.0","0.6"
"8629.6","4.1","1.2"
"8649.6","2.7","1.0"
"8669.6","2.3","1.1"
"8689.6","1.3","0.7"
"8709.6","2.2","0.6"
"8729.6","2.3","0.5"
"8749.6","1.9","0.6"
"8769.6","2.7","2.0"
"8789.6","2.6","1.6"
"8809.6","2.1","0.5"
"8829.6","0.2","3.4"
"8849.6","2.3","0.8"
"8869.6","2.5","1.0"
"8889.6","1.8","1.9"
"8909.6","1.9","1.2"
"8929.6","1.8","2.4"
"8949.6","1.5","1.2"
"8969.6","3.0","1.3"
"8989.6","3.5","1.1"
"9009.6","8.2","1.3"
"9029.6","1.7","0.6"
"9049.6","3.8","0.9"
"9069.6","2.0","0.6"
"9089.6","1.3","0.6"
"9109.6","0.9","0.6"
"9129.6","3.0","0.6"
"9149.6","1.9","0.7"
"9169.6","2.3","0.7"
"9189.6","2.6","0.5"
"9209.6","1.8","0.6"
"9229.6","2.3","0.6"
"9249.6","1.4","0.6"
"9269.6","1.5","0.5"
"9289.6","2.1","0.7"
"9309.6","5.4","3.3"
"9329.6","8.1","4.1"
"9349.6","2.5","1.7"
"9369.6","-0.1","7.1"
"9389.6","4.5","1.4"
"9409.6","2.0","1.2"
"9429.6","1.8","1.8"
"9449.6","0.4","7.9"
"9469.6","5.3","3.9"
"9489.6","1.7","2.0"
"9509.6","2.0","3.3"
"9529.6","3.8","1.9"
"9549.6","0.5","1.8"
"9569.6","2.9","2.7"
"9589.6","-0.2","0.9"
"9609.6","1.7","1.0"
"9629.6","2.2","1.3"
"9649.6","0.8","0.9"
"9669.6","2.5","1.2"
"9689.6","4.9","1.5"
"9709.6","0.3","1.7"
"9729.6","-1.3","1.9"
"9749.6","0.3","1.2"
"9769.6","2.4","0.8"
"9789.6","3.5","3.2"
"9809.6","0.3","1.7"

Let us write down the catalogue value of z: 0.30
